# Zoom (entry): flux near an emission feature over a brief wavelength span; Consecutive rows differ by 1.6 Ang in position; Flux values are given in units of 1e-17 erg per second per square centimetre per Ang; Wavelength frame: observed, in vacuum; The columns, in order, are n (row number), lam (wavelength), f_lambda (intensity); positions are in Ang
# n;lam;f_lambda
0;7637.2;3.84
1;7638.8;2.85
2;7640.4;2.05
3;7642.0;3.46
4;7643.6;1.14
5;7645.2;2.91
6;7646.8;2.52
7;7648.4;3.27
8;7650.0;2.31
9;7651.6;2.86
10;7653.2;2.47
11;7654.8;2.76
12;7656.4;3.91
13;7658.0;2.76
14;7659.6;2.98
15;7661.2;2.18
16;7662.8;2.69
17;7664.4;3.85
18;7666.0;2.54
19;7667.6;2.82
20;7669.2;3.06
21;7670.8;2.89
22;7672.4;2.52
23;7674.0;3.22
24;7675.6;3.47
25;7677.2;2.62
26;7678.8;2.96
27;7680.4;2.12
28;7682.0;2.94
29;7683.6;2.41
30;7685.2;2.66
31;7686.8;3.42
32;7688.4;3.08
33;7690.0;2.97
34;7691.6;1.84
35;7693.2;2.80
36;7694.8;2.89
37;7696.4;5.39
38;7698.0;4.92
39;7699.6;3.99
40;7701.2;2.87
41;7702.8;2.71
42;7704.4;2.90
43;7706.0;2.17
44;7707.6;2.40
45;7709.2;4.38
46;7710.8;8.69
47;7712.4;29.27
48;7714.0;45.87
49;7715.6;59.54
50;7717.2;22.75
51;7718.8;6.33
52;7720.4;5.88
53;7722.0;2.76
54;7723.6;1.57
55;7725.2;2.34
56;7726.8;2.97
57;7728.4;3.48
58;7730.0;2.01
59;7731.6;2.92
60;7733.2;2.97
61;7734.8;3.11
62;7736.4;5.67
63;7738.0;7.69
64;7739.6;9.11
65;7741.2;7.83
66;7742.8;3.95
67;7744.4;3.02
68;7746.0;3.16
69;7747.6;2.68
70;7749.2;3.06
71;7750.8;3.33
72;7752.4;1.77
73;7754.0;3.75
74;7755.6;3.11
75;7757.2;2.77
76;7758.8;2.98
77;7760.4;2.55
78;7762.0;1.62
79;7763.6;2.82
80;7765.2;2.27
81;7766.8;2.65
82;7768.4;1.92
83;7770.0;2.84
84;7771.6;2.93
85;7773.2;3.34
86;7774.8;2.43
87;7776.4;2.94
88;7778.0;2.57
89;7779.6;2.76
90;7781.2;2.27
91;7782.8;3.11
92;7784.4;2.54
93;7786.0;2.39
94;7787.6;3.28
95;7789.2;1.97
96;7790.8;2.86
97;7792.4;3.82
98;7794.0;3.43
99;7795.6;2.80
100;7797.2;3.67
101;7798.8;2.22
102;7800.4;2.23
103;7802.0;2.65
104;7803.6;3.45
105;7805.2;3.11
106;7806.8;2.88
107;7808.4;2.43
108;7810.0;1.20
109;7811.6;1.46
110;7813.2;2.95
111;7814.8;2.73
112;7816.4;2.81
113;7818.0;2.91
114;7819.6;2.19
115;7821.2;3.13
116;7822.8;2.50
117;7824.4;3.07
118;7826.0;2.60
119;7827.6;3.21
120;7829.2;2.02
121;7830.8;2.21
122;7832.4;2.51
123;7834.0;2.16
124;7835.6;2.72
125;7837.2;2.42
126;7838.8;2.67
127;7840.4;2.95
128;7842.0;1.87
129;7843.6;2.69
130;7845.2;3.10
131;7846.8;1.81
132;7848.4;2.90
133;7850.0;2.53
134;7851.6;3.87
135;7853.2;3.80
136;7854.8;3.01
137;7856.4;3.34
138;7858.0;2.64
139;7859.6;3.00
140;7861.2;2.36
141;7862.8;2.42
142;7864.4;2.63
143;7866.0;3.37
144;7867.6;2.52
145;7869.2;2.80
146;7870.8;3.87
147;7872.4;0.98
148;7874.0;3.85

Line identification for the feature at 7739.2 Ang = [N II]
